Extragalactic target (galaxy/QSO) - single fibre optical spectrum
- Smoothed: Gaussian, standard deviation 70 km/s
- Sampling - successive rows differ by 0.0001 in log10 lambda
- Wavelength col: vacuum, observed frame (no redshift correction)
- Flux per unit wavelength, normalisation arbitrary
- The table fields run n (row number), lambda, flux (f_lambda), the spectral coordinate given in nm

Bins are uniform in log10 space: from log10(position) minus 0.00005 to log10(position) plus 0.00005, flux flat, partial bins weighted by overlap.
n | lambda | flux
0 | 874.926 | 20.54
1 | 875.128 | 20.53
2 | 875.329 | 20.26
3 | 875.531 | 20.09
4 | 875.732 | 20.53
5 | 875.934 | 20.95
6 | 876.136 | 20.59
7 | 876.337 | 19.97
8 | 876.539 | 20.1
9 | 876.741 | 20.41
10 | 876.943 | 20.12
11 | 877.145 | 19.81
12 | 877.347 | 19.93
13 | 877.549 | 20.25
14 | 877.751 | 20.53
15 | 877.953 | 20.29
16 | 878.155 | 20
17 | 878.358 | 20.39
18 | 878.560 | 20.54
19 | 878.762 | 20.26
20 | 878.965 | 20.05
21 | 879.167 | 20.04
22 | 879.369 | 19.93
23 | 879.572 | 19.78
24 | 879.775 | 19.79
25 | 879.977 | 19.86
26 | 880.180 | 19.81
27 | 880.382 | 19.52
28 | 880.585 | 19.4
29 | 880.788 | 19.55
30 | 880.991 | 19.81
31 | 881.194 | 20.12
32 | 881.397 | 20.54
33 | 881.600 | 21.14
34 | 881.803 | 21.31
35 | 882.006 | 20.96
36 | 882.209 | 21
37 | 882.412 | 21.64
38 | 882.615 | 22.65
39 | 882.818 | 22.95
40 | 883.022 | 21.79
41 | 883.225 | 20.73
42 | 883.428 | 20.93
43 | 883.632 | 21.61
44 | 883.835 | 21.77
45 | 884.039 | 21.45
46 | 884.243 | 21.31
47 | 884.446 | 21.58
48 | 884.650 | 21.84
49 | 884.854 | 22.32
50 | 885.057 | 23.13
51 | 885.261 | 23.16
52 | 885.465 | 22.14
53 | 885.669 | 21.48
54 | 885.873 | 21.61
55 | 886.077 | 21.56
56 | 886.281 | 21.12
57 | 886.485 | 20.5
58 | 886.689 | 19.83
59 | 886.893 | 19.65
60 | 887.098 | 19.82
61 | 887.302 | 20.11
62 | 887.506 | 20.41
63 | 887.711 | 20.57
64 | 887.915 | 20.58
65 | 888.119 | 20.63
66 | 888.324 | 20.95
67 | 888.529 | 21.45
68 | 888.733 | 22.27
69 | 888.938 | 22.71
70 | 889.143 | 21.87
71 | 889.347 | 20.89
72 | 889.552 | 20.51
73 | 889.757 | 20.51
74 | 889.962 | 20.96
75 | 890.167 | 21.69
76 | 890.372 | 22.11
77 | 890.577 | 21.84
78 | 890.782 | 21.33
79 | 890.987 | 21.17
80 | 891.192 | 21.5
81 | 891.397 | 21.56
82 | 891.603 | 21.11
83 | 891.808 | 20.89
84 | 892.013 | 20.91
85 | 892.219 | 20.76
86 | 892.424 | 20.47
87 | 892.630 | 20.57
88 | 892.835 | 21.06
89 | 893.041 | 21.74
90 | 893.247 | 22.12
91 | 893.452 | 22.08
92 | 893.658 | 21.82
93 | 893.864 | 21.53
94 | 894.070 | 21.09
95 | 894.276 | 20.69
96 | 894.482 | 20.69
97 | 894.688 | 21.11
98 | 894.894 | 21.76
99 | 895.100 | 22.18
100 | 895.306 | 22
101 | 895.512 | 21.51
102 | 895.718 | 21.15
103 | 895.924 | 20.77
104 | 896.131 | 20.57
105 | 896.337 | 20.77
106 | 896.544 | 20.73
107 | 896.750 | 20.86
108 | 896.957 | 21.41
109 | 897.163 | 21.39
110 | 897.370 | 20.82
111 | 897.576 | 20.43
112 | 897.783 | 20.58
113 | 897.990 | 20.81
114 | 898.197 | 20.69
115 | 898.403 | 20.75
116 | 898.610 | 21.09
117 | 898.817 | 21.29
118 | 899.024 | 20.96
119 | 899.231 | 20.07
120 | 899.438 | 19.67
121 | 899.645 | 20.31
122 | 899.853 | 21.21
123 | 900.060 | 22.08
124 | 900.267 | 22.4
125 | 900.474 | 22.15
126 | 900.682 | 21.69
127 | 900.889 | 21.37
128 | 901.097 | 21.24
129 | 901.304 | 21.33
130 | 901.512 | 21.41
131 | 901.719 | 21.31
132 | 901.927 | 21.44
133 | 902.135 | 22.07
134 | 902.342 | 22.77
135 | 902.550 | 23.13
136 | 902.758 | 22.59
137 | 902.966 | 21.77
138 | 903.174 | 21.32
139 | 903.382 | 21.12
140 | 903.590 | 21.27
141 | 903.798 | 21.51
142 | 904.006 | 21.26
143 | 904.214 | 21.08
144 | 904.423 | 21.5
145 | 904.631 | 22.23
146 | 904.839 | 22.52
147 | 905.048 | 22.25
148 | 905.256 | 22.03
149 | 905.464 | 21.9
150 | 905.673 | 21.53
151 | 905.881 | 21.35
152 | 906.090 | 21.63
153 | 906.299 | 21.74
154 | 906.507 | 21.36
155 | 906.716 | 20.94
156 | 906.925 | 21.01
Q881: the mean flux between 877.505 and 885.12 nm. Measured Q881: 20.8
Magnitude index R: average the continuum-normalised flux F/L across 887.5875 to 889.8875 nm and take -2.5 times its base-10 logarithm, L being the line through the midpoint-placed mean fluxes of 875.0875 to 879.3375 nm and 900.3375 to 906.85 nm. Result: -0.01 mag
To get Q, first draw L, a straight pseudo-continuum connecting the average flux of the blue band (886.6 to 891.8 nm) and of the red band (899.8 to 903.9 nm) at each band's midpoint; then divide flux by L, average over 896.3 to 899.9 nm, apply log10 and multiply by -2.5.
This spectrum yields 0.04 mag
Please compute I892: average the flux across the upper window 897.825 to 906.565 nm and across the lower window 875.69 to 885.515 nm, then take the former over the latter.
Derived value 1.0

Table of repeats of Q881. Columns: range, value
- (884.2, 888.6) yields 21.2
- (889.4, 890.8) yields 21.3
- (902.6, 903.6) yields 21.7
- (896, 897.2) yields 20.9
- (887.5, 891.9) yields 21.3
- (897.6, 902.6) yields 21.3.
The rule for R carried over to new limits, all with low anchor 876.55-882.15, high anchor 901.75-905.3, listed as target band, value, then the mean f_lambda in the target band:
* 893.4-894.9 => -0.004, 21.3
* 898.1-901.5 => 0.023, 21.2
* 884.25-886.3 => -0.073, 22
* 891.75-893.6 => -0.005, 21.2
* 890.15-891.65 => -0.029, 21.5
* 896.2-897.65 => 0.024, 20.9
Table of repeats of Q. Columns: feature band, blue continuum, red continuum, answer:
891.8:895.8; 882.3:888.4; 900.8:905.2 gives 0.01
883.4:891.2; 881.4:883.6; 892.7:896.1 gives 0.01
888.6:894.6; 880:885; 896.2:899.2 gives -0.02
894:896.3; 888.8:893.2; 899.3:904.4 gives 0.01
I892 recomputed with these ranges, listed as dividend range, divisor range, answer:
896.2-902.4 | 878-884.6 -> 1.02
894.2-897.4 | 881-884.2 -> 0.99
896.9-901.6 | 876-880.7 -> 1.05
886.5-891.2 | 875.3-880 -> 1.04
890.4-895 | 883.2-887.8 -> 1.00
